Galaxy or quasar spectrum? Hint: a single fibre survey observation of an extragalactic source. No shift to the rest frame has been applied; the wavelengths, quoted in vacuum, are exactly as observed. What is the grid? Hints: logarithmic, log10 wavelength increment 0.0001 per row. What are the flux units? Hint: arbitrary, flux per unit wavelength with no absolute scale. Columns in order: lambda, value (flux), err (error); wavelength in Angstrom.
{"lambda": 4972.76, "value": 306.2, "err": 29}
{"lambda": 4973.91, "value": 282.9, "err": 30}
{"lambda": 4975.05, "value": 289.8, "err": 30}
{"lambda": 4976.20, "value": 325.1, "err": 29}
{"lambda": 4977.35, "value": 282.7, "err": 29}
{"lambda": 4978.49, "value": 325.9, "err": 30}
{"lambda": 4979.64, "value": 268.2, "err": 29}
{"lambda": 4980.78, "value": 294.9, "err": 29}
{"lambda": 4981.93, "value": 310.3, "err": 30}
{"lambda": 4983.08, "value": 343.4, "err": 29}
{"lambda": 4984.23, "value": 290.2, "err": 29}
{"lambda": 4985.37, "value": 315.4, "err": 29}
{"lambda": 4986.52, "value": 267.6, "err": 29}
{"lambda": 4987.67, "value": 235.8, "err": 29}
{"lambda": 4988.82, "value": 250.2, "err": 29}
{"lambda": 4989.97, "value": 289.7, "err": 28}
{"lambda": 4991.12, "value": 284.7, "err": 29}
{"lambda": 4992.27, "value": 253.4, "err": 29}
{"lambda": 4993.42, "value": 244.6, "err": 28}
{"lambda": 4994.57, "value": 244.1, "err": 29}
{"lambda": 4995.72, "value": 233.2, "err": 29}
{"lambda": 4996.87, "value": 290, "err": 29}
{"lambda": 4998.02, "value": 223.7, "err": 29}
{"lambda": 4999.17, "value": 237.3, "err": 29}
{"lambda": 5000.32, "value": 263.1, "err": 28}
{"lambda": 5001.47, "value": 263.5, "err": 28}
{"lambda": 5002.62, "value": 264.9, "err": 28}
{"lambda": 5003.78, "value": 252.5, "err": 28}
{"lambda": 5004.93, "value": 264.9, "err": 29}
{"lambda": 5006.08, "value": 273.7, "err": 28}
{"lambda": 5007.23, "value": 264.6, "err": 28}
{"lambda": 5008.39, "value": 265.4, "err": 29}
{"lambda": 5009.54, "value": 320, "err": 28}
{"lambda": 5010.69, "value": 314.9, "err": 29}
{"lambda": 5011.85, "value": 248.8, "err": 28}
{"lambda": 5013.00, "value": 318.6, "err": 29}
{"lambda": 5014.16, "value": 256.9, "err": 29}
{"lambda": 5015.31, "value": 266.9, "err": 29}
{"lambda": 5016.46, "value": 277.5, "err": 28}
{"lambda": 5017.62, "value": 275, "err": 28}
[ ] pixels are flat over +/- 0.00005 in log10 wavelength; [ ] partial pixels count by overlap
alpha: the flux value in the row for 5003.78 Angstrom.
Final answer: 252.5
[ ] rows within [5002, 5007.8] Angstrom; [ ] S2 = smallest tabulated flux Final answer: 252.5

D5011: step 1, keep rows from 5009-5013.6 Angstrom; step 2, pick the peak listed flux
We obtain 320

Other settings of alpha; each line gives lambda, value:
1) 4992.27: 253.4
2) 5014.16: 256.9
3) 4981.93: 310.3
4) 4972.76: 306.2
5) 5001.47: 263.5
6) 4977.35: 282.7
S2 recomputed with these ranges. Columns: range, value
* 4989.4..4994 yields 244.6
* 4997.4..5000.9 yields 223.7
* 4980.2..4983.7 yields 294.9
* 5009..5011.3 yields 314.9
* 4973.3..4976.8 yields 282.9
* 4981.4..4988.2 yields 235.8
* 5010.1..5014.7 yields 248.8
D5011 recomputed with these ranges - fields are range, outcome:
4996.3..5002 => 290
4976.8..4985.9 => 343.4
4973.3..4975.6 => 289.8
